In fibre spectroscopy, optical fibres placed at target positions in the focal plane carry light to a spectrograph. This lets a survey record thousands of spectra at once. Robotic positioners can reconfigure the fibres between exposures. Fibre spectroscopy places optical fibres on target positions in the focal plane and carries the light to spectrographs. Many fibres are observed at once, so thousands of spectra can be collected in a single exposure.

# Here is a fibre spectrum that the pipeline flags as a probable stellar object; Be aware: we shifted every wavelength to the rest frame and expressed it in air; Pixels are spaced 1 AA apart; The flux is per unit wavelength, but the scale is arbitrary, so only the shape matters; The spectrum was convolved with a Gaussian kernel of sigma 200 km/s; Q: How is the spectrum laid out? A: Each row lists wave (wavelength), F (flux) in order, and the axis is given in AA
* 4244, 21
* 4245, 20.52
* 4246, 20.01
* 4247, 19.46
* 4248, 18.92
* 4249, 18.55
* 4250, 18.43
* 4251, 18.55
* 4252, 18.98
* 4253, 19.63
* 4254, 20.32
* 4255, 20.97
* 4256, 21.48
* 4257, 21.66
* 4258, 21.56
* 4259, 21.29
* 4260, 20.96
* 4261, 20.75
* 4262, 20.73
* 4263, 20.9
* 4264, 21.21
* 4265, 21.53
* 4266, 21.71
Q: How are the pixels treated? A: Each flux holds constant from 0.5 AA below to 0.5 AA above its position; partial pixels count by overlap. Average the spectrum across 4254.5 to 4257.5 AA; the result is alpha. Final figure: 21.4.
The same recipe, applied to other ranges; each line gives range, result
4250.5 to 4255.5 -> 19.7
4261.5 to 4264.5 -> 20.9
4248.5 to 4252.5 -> 18.6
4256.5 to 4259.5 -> 21.5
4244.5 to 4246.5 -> 20.3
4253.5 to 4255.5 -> 20.6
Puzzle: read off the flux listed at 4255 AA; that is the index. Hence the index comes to 20.97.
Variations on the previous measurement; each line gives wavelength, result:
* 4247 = 19.46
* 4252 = 18.98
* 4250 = 18.43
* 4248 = 18.92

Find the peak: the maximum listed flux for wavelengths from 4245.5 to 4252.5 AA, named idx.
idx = 20.01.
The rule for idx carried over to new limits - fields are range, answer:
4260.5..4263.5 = 20.9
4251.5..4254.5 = 20.32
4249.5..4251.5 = 18.55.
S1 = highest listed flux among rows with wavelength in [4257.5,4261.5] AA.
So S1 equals 21.56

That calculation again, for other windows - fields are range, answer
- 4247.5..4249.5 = 18.92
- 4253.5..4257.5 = 21.66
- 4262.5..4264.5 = 21.21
